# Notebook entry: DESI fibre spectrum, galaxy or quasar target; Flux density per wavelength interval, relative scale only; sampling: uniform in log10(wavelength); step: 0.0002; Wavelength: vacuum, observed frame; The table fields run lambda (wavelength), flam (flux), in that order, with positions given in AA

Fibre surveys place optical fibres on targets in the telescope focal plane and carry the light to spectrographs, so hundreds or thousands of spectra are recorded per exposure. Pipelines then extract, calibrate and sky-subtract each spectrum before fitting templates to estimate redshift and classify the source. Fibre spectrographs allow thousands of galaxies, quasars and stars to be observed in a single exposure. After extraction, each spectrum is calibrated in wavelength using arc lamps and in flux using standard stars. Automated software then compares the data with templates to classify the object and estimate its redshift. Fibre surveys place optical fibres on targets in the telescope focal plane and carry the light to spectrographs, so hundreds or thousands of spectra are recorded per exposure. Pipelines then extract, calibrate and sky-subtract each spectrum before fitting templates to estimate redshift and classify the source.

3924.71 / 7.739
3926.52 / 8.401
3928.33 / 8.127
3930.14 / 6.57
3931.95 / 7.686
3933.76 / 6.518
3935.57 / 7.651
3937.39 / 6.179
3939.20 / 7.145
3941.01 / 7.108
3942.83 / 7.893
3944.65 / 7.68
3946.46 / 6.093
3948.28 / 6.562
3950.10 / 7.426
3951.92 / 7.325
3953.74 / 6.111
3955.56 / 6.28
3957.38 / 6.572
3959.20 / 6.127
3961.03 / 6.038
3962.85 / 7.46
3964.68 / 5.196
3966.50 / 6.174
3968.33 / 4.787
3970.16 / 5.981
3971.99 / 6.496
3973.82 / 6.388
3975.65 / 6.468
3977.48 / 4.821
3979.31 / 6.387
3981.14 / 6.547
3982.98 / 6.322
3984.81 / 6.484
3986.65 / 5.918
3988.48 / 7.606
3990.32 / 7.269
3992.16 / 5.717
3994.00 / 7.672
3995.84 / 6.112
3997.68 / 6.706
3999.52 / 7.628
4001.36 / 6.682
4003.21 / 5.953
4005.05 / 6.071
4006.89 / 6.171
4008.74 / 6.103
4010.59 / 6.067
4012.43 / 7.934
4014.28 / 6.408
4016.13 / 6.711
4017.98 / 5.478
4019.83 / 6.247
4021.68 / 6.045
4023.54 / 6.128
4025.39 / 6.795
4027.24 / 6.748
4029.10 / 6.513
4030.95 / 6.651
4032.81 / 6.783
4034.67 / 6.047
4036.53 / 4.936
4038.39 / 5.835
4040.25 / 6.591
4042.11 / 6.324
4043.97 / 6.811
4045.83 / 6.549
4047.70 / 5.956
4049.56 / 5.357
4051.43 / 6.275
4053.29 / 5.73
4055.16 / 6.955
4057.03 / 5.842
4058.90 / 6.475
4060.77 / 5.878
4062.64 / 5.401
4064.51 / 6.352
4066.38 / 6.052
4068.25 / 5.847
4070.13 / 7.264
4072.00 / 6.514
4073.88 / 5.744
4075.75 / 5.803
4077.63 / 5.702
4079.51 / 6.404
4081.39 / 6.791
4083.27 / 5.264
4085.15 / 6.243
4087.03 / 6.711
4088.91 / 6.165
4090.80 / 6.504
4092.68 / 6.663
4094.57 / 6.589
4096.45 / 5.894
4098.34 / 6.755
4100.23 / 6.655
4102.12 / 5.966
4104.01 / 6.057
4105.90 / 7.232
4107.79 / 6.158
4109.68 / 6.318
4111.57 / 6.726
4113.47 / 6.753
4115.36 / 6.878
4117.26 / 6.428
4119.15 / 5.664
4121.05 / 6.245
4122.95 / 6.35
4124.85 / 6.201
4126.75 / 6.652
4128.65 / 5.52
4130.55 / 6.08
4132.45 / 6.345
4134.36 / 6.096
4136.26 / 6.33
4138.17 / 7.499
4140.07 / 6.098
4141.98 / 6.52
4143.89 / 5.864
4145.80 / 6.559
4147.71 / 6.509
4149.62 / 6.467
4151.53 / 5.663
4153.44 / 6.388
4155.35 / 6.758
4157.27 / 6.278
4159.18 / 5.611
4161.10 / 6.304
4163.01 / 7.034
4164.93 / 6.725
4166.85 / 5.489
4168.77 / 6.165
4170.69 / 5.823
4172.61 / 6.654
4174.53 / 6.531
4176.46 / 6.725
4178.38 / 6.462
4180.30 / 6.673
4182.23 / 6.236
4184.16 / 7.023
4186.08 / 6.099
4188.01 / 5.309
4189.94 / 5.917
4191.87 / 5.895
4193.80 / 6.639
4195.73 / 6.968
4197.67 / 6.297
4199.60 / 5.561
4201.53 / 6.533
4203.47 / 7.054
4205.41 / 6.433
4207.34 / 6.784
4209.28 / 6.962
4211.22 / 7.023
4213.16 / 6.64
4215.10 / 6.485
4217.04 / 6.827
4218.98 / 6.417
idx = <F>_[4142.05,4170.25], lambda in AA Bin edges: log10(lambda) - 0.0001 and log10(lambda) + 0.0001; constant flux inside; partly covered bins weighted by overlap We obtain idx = 6.27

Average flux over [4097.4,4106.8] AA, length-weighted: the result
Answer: 6.53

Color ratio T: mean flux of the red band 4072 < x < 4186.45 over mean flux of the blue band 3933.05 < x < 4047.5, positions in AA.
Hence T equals 0.98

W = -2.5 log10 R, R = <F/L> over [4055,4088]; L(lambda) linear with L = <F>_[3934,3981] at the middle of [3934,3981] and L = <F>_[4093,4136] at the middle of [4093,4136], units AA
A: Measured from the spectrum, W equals 0.04 mag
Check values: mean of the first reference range 6.49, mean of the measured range 6.16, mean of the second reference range 6.35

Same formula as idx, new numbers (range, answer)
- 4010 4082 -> 6.25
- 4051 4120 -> 6.29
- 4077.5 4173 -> 6.33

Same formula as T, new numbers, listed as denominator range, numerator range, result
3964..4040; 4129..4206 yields 1.00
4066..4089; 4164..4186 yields 1.03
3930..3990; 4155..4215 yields 0.98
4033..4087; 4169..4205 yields 1.04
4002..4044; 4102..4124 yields 1.02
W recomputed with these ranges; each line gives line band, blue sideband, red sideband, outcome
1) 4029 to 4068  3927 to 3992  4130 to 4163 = 0.06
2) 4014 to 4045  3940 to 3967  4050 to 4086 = 0.00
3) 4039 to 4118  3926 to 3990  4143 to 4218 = 0.04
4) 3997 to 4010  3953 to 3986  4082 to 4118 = -0.04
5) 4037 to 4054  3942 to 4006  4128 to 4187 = 0.05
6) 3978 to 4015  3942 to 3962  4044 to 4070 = -0.02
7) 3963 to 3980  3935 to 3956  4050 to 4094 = 0.15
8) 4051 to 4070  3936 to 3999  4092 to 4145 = 0.05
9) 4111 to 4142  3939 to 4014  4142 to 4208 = 0.00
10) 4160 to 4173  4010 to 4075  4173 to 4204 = 0.01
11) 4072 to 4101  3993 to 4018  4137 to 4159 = 0.04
